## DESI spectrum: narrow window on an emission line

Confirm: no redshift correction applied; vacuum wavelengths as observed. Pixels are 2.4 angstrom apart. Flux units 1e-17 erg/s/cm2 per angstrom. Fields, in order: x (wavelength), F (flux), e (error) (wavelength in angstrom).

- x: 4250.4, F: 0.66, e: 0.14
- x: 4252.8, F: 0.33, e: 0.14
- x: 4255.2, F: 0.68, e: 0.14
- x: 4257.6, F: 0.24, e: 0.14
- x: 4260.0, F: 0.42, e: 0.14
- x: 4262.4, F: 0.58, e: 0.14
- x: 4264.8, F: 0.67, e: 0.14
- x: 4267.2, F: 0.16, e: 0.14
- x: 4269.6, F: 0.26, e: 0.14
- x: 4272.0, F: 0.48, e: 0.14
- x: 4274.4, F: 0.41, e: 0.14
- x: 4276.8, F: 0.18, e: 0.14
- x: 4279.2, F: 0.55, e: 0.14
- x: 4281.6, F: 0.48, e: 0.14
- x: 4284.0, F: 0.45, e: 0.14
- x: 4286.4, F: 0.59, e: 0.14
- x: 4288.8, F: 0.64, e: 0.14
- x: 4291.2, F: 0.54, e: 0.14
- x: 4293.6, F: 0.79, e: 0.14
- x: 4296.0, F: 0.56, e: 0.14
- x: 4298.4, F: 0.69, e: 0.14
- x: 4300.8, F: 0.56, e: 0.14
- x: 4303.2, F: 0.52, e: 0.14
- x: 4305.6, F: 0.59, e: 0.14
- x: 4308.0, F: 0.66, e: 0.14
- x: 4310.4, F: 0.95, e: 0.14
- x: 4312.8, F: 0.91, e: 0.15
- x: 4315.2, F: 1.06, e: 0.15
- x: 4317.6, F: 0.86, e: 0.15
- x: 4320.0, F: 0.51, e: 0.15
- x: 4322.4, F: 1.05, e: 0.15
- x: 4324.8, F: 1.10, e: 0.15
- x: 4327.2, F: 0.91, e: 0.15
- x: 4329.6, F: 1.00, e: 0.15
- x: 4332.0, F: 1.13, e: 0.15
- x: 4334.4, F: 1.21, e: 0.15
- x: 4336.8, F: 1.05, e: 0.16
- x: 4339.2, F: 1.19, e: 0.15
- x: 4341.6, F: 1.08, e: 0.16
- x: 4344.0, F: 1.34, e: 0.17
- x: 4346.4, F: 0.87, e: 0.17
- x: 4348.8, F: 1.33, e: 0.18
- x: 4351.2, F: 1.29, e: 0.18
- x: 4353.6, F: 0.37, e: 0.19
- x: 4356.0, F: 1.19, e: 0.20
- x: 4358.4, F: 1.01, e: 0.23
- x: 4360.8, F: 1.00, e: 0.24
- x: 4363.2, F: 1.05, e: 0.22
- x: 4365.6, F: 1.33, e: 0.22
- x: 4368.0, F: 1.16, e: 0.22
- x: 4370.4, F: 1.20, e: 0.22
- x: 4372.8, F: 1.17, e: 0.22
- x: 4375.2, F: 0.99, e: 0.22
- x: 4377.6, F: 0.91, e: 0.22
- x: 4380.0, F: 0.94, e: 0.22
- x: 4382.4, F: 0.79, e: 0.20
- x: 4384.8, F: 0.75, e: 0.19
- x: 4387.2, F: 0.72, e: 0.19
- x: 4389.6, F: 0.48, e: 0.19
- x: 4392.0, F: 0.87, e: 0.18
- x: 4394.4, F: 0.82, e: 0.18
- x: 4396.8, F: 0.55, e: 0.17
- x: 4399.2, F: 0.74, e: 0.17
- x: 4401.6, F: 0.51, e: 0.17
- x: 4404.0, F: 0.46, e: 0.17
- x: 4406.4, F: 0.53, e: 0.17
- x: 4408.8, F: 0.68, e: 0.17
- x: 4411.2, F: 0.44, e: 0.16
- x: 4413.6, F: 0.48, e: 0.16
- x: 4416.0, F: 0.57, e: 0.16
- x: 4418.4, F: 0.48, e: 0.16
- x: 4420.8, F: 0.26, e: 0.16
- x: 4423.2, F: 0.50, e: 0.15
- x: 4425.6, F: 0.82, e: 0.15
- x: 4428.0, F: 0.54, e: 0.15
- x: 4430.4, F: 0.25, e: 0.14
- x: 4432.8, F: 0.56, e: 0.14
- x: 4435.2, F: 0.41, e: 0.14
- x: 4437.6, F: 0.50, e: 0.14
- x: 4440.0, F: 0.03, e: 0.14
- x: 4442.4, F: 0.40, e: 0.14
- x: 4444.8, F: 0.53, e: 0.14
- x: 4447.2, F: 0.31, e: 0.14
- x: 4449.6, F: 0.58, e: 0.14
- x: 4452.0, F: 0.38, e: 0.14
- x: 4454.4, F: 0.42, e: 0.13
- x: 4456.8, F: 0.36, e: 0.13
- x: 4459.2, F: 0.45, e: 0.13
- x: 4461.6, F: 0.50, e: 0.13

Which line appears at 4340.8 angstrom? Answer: C IV 1549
